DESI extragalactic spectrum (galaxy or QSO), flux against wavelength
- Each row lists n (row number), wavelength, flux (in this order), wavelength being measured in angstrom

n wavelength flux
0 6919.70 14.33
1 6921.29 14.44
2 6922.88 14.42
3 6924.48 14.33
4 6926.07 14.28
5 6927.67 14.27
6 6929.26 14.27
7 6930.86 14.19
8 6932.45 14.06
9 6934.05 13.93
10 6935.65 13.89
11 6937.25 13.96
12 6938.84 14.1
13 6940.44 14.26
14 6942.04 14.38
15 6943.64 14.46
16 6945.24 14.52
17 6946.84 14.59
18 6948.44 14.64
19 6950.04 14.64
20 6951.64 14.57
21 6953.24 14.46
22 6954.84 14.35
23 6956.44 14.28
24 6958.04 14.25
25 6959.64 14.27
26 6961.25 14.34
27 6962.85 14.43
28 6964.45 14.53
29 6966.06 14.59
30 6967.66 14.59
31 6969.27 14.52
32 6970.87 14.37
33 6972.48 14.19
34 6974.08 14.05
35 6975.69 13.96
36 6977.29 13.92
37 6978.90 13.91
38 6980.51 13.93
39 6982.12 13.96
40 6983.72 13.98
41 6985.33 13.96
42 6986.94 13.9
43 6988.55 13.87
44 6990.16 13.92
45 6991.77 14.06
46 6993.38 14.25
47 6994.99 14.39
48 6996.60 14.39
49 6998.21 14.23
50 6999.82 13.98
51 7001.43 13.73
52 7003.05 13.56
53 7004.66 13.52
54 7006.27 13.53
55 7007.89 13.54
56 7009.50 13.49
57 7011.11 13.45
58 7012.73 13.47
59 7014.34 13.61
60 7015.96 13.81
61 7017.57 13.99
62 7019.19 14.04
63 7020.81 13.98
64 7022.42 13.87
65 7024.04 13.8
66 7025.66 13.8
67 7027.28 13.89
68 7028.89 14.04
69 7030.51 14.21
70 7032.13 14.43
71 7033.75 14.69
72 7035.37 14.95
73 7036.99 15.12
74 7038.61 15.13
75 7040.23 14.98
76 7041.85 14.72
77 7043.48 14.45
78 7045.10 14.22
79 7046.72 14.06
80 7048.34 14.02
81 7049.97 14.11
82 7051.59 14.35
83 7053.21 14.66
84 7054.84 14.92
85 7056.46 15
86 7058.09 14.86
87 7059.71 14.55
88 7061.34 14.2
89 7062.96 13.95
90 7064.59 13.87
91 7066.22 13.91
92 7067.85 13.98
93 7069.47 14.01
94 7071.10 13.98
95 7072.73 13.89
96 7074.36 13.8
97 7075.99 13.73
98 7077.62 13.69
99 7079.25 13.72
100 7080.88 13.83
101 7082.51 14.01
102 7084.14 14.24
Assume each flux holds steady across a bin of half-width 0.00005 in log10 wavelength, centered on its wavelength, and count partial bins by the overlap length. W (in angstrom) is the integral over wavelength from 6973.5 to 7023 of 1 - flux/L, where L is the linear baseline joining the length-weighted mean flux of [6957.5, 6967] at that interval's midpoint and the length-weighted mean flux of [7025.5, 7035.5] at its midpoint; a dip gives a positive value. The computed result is 1.6 angstrom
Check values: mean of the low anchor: 14.4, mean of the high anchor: 14.3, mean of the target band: 13.9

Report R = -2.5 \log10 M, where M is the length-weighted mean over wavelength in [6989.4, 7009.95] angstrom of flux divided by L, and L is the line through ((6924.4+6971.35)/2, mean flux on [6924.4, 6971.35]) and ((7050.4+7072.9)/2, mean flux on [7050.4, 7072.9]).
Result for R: 0.03 mag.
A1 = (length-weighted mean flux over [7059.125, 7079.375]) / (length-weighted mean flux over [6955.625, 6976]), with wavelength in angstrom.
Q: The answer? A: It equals 1.0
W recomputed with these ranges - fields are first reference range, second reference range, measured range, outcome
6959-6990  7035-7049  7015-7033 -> 0.64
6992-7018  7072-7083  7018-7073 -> -2.02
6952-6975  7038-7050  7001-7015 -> 0.86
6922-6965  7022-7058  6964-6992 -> 0.48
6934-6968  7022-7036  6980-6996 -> 0.28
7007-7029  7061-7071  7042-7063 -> -0.78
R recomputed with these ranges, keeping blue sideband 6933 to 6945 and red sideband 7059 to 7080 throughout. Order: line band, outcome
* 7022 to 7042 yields -0.03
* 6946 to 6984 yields -0.02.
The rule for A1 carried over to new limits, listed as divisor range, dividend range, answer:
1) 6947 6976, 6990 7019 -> 0.96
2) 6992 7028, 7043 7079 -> 1.03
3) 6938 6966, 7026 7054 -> 1.00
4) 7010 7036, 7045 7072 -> 1.02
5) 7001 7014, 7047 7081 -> 1.05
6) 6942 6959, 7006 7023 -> 0.95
